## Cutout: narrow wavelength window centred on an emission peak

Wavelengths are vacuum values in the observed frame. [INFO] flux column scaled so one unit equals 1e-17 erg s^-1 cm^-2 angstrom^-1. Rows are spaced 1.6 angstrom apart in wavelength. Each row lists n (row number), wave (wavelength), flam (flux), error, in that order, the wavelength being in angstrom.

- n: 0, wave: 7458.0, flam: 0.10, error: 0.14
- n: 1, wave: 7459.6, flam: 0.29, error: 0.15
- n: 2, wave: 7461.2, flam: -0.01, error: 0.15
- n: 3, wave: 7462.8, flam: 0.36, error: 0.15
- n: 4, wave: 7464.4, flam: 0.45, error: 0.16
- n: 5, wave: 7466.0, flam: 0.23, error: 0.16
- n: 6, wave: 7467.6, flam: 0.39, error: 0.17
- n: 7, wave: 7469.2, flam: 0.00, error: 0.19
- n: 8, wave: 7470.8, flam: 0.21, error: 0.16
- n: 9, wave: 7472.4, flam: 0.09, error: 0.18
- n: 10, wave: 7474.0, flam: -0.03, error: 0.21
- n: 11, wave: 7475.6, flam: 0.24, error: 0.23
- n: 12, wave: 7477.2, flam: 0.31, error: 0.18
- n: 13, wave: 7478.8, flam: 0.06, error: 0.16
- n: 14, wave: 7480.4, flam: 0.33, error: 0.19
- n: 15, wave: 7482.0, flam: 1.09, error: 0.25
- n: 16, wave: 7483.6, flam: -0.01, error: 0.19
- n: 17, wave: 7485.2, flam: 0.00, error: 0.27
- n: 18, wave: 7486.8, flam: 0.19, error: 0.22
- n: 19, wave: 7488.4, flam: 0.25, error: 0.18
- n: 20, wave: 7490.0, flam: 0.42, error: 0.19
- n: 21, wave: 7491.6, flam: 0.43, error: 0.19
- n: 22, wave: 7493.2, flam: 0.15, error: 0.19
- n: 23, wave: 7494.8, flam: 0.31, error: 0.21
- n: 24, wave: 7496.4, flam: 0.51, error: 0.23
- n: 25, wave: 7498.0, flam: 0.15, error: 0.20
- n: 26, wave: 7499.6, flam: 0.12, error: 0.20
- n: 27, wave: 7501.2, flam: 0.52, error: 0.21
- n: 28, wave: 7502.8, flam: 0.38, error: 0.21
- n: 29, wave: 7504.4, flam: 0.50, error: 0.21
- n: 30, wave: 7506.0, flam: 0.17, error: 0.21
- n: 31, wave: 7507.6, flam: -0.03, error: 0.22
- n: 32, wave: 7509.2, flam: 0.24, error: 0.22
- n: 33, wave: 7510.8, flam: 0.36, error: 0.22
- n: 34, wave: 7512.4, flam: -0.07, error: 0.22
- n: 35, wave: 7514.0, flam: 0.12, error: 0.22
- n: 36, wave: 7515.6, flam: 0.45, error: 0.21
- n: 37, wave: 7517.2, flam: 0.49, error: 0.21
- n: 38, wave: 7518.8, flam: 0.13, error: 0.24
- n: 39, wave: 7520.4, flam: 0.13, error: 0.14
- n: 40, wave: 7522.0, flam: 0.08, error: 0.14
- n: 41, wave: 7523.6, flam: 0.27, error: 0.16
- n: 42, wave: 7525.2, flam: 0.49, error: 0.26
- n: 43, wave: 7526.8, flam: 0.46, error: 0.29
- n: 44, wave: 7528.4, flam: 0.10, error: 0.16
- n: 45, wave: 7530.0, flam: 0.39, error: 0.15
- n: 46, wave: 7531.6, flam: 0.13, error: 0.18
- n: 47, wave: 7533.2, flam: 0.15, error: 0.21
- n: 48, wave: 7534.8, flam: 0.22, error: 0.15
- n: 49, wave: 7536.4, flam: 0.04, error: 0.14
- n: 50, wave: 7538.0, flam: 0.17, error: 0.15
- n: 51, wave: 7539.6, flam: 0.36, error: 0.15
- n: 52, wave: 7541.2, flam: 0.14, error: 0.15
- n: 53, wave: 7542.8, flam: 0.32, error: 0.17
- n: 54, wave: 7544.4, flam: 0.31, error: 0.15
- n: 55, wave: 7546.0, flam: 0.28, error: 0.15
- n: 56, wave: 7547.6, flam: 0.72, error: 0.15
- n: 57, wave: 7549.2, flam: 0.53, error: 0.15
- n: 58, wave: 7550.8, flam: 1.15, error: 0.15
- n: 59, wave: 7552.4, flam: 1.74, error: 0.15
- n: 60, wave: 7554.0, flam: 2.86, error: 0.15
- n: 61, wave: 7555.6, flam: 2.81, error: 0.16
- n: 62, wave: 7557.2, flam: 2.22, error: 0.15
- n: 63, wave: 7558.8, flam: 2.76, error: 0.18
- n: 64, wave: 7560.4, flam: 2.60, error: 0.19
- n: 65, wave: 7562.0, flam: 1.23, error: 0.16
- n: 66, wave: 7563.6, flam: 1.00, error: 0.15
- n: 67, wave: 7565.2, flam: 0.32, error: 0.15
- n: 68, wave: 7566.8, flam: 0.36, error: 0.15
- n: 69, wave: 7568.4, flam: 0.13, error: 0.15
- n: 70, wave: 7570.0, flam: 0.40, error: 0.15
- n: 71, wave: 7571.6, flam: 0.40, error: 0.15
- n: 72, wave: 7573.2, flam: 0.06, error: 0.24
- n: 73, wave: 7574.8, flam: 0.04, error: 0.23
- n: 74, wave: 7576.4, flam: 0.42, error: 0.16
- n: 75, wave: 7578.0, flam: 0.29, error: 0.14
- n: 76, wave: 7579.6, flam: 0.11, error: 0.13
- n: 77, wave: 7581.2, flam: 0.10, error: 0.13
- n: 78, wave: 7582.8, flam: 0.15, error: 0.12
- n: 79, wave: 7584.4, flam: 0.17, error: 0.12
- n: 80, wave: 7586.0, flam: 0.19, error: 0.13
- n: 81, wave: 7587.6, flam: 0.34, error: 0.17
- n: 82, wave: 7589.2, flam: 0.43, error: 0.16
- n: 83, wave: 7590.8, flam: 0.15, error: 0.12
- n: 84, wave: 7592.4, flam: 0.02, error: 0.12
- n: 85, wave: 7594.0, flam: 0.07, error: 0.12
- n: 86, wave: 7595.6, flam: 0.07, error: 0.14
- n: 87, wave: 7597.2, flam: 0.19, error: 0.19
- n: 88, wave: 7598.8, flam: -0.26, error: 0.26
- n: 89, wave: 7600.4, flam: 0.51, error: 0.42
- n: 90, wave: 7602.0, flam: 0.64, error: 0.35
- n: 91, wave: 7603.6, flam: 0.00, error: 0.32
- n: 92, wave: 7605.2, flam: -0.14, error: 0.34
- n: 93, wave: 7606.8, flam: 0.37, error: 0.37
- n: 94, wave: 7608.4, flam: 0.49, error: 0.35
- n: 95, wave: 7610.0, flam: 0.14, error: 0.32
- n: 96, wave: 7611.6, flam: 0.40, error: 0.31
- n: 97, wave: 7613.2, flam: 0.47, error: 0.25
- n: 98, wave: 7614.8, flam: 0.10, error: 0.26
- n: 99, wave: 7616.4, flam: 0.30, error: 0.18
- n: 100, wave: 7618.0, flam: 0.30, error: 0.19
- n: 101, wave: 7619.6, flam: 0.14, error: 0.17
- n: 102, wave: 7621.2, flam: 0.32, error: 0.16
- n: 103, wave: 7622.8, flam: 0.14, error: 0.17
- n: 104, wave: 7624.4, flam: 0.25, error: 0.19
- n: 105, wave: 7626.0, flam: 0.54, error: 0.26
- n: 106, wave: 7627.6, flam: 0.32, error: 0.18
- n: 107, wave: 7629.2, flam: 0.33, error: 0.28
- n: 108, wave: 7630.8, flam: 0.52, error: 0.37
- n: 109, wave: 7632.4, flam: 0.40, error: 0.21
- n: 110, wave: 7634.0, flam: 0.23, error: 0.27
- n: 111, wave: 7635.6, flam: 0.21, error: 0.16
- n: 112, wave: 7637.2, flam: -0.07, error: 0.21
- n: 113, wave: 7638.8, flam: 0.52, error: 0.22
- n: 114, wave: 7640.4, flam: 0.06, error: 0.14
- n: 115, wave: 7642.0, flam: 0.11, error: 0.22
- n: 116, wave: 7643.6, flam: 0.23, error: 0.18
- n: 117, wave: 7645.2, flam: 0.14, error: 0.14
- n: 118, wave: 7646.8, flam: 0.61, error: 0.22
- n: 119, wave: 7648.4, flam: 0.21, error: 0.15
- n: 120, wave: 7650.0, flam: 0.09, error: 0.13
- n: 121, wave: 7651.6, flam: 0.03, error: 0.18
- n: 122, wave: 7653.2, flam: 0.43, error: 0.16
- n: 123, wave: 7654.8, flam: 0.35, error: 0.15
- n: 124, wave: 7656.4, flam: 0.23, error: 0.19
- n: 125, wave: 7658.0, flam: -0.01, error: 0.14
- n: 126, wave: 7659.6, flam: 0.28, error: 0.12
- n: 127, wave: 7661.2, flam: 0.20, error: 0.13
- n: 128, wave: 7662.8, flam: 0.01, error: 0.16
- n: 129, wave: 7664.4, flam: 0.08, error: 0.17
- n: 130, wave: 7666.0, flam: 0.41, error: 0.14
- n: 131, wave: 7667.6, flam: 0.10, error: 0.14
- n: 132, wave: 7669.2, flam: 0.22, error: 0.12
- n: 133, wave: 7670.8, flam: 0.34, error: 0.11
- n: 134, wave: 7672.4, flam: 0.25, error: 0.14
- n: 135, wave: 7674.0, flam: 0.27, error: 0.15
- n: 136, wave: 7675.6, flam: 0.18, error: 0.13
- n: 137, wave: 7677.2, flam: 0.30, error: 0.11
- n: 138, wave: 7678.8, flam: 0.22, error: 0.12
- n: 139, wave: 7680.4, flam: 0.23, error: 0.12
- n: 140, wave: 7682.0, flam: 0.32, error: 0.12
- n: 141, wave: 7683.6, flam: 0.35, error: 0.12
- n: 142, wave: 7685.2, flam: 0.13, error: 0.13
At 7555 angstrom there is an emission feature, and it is [O II] 3727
